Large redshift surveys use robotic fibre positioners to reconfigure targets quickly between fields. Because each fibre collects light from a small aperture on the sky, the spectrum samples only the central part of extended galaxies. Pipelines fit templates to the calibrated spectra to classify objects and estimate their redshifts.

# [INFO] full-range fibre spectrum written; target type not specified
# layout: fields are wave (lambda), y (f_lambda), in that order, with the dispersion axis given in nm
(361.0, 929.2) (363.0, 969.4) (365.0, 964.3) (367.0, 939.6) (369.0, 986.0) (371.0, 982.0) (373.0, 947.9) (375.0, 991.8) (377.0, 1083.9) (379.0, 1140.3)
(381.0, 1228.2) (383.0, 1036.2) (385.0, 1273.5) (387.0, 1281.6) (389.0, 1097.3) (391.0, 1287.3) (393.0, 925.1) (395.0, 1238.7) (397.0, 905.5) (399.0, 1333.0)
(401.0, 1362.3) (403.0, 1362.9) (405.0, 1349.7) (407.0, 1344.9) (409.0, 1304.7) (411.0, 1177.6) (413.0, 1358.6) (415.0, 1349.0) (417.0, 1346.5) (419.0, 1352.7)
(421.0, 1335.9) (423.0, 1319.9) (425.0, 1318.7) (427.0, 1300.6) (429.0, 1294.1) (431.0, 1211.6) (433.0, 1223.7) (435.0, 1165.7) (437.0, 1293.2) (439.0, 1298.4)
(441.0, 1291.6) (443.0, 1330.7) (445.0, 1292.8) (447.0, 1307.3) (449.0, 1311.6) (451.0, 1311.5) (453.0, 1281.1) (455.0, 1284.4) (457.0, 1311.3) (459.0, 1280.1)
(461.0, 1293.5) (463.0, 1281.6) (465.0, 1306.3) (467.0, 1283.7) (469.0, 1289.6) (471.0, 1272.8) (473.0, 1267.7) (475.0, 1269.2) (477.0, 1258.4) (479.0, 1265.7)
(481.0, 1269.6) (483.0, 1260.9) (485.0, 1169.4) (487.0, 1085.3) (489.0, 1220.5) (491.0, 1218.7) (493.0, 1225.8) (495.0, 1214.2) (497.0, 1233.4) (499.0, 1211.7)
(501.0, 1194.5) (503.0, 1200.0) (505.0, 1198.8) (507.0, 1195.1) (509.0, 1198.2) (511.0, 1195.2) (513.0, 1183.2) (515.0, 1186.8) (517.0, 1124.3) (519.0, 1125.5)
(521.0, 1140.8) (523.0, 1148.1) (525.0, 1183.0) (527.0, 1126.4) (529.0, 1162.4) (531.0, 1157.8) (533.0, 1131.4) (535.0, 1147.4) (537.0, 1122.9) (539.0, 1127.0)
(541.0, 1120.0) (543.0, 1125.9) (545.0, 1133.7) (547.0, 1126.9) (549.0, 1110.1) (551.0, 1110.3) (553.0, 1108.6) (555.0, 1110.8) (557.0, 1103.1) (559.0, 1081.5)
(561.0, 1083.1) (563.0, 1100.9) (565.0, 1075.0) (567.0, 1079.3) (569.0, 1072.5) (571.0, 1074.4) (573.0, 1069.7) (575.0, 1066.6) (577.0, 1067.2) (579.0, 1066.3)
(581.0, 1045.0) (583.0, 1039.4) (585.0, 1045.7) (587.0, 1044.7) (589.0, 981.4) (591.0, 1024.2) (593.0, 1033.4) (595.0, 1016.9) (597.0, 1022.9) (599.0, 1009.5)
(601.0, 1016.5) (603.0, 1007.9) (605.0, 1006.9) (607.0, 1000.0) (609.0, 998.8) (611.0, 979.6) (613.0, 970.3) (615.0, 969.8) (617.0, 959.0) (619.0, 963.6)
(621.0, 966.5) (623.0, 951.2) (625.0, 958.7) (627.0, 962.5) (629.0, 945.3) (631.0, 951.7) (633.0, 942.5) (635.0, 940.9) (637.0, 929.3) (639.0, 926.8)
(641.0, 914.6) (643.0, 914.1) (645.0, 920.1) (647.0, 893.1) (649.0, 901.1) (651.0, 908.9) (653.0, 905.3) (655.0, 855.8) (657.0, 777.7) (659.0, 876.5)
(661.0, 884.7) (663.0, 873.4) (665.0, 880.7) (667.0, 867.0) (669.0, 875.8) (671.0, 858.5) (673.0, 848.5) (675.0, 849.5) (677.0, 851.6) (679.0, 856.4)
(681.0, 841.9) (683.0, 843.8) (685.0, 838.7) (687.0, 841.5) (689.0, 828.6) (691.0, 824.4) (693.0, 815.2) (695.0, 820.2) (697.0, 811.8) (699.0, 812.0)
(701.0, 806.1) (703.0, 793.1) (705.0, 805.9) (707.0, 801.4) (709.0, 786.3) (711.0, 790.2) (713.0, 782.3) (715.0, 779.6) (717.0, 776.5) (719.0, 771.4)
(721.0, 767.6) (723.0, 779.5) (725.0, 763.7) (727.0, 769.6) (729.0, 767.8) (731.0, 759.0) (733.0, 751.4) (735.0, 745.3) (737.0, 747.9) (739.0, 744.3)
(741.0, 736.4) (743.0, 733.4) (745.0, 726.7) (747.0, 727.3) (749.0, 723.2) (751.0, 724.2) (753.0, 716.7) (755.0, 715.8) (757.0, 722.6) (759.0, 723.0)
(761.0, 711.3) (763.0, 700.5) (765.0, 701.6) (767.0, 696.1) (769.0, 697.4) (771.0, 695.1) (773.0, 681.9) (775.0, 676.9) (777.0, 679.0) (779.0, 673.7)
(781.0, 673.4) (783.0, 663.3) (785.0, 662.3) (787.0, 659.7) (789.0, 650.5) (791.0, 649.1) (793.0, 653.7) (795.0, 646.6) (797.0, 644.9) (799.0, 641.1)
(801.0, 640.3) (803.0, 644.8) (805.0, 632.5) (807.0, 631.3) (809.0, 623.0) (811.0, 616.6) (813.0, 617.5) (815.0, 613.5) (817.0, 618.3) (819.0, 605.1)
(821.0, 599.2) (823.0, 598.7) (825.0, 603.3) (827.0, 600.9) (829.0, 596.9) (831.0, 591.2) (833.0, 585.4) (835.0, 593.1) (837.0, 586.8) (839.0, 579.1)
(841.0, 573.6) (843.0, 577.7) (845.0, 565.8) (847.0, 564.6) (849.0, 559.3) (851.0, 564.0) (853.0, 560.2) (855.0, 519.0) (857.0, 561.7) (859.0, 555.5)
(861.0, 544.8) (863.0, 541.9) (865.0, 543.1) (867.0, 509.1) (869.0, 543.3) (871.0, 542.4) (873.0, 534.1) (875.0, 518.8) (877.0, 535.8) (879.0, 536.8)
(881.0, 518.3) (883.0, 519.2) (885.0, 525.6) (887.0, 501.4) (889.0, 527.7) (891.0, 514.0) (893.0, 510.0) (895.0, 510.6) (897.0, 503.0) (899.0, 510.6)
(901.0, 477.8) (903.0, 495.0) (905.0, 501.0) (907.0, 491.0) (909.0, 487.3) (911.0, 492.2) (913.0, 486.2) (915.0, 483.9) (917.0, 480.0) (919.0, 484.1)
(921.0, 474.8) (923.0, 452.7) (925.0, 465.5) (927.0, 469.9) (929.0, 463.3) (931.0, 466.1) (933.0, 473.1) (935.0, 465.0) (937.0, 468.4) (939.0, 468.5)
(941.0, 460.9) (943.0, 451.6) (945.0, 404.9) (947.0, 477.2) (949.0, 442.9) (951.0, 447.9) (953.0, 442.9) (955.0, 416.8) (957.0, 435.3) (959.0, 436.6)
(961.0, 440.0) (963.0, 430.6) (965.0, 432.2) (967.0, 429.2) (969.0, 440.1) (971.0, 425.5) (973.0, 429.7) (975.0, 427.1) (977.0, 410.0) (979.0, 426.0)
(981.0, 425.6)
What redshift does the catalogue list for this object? 0.00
